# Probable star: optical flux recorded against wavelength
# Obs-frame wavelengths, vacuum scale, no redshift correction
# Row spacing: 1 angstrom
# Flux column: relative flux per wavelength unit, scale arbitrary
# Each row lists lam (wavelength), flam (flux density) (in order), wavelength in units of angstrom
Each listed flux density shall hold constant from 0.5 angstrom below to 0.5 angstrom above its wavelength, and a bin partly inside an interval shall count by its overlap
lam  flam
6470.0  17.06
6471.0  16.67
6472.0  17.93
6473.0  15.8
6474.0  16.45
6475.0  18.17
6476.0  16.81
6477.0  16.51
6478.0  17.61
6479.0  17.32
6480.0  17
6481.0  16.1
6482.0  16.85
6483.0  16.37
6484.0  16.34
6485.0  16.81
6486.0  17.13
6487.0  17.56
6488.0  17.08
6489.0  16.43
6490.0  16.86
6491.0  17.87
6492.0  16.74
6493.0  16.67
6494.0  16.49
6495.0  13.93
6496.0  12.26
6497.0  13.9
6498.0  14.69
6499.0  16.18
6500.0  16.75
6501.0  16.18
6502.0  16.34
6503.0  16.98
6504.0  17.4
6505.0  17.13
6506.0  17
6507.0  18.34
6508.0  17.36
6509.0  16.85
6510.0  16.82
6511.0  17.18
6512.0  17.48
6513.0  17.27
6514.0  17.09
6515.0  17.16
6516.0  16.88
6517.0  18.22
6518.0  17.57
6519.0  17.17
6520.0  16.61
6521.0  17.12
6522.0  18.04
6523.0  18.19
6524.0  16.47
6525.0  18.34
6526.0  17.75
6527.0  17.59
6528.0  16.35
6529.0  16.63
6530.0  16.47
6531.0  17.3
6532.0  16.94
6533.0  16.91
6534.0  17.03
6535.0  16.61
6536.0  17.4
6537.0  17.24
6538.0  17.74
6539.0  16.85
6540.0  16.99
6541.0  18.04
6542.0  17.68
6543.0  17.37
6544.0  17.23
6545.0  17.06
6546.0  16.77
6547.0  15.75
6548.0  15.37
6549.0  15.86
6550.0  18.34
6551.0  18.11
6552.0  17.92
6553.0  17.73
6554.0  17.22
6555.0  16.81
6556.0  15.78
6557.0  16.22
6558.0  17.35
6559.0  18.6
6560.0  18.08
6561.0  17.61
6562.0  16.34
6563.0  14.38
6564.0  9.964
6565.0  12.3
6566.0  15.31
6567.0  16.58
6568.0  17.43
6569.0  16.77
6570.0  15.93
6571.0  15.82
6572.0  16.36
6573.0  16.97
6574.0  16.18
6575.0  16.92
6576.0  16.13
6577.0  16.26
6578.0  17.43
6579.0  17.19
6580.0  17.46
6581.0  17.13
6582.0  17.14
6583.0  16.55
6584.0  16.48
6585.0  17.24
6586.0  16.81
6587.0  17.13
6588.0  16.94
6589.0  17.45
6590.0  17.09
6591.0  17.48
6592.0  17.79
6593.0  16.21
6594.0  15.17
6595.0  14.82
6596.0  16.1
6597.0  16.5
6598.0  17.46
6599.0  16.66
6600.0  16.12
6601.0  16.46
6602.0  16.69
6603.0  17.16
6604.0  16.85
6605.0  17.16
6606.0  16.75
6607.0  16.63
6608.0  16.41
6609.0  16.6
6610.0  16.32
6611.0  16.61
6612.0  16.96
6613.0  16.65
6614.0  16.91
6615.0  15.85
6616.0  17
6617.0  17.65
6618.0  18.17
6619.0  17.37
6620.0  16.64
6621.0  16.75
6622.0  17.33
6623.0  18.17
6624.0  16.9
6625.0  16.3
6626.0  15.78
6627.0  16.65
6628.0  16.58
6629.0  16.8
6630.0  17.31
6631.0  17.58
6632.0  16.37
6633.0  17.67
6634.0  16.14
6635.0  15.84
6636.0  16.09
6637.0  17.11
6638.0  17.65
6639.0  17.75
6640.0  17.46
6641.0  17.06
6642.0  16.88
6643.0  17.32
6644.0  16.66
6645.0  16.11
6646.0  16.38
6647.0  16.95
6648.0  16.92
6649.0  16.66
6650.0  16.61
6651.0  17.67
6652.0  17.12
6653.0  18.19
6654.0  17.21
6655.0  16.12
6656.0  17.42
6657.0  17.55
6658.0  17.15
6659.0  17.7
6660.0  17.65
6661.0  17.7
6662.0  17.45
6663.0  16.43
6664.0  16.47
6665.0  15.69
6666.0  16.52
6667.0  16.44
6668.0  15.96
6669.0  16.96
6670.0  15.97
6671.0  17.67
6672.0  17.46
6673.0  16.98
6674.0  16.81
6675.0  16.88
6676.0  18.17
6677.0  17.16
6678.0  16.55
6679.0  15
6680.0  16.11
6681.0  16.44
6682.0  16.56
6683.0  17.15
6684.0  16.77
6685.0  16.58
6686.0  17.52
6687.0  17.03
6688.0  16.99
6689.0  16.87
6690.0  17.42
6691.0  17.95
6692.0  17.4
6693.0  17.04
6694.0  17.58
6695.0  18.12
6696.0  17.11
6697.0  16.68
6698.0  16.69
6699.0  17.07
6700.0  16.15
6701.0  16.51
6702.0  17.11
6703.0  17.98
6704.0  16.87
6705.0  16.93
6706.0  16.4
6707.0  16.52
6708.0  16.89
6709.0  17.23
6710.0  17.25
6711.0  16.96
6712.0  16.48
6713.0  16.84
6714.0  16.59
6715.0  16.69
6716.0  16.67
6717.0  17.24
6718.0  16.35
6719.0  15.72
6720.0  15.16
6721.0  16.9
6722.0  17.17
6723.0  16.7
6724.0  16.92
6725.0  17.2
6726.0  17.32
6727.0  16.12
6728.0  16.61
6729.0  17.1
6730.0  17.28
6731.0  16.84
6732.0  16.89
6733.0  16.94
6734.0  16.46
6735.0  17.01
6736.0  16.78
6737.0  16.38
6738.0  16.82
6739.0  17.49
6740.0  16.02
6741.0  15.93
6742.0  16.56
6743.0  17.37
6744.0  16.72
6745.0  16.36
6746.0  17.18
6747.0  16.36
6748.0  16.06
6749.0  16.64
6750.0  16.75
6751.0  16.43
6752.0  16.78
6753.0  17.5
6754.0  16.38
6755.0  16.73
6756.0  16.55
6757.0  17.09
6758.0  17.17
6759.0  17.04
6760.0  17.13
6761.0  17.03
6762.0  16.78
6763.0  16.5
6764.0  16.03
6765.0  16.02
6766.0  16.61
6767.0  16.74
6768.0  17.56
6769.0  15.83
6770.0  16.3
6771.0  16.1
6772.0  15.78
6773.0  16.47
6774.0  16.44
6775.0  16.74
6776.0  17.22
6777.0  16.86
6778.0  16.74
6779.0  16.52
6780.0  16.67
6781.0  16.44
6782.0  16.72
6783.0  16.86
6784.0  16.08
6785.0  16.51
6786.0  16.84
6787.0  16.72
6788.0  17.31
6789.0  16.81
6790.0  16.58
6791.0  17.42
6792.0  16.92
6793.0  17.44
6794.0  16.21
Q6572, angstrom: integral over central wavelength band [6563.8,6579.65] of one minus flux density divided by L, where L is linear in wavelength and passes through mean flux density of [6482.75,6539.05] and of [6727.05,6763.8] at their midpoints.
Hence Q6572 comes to 0.8 angstrom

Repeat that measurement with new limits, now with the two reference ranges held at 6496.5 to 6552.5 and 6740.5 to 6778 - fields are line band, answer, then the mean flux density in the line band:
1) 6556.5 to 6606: 1.3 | 16.5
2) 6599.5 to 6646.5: 0.1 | 16.8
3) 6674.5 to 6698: -0.3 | 17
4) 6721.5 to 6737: -0.2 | 16.9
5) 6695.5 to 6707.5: -0.1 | 16.8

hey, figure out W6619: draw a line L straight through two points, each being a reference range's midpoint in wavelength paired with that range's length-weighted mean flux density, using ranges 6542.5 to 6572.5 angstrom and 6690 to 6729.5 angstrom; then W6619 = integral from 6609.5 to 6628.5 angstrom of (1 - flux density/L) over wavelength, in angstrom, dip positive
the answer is -0.3 angstrom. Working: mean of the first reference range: 16.4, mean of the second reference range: 16.9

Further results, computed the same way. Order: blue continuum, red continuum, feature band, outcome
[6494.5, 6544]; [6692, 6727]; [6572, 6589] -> 0.0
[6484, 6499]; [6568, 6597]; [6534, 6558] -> -0.9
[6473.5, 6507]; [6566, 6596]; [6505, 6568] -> -1.2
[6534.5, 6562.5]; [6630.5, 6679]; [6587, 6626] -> 0.6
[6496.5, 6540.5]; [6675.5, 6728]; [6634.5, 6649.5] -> 0.0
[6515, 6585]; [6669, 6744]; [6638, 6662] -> -0.5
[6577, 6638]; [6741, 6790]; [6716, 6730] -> 0.0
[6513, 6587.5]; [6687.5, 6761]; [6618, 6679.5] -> -0.3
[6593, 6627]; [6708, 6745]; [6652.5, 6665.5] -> -0.3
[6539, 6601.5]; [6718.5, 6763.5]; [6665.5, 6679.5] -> -0.1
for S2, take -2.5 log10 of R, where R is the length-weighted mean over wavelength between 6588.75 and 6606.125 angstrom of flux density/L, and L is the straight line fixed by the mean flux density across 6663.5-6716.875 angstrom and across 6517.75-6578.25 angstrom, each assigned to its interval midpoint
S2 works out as 0.010 mag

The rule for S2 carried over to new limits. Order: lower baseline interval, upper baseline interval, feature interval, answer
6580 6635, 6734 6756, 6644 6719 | -0.01 mag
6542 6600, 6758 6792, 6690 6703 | -0.03 mag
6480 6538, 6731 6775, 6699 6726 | -0.01 mag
